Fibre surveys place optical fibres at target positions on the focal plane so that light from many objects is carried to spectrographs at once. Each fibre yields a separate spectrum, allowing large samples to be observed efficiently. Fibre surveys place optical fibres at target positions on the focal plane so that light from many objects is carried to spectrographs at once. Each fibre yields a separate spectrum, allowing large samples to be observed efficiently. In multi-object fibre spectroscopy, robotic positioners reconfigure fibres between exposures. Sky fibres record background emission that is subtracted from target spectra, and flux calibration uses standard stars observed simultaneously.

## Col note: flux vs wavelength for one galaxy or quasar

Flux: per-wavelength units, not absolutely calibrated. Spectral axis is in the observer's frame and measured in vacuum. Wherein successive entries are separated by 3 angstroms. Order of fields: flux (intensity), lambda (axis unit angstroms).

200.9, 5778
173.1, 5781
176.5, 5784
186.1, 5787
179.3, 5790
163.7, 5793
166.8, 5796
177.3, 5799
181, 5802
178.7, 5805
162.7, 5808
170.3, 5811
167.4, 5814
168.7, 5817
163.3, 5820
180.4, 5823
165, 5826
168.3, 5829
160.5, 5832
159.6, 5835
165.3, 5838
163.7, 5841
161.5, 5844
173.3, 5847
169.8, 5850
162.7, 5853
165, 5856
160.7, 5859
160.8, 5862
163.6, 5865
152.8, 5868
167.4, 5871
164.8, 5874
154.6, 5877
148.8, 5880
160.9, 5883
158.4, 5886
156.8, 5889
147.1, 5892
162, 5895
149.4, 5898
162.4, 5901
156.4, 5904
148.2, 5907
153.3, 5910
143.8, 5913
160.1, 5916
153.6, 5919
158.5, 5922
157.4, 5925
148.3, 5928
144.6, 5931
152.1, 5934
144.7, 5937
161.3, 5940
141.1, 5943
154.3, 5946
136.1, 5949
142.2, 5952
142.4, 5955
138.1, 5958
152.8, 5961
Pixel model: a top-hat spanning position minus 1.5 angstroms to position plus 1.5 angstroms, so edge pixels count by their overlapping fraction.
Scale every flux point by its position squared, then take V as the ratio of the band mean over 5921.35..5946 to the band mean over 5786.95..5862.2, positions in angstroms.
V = 0.9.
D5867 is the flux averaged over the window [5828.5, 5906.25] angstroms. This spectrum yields 160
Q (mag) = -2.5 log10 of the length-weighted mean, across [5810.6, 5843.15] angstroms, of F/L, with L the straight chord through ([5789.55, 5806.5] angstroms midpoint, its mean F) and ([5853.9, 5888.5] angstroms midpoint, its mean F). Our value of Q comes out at 0.01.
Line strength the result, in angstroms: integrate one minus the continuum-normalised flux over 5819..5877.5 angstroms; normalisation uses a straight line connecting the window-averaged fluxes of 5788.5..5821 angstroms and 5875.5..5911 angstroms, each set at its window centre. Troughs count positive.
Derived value -0.5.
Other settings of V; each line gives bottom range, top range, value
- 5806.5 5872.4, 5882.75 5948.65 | 0.95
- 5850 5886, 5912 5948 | 0.96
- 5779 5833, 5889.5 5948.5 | 0.92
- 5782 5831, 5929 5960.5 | 0.89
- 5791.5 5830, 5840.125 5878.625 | 0.97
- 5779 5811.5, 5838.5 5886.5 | 0.95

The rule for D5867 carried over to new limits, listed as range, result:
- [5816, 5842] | 166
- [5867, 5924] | 156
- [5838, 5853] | 166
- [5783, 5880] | 167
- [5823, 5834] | 167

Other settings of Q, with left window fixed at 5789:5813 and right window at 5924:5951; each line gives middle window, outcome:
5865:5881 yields 0.01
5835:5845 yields 0.02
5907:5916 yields 0.02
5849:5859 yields -0.01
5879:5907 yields 0.01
